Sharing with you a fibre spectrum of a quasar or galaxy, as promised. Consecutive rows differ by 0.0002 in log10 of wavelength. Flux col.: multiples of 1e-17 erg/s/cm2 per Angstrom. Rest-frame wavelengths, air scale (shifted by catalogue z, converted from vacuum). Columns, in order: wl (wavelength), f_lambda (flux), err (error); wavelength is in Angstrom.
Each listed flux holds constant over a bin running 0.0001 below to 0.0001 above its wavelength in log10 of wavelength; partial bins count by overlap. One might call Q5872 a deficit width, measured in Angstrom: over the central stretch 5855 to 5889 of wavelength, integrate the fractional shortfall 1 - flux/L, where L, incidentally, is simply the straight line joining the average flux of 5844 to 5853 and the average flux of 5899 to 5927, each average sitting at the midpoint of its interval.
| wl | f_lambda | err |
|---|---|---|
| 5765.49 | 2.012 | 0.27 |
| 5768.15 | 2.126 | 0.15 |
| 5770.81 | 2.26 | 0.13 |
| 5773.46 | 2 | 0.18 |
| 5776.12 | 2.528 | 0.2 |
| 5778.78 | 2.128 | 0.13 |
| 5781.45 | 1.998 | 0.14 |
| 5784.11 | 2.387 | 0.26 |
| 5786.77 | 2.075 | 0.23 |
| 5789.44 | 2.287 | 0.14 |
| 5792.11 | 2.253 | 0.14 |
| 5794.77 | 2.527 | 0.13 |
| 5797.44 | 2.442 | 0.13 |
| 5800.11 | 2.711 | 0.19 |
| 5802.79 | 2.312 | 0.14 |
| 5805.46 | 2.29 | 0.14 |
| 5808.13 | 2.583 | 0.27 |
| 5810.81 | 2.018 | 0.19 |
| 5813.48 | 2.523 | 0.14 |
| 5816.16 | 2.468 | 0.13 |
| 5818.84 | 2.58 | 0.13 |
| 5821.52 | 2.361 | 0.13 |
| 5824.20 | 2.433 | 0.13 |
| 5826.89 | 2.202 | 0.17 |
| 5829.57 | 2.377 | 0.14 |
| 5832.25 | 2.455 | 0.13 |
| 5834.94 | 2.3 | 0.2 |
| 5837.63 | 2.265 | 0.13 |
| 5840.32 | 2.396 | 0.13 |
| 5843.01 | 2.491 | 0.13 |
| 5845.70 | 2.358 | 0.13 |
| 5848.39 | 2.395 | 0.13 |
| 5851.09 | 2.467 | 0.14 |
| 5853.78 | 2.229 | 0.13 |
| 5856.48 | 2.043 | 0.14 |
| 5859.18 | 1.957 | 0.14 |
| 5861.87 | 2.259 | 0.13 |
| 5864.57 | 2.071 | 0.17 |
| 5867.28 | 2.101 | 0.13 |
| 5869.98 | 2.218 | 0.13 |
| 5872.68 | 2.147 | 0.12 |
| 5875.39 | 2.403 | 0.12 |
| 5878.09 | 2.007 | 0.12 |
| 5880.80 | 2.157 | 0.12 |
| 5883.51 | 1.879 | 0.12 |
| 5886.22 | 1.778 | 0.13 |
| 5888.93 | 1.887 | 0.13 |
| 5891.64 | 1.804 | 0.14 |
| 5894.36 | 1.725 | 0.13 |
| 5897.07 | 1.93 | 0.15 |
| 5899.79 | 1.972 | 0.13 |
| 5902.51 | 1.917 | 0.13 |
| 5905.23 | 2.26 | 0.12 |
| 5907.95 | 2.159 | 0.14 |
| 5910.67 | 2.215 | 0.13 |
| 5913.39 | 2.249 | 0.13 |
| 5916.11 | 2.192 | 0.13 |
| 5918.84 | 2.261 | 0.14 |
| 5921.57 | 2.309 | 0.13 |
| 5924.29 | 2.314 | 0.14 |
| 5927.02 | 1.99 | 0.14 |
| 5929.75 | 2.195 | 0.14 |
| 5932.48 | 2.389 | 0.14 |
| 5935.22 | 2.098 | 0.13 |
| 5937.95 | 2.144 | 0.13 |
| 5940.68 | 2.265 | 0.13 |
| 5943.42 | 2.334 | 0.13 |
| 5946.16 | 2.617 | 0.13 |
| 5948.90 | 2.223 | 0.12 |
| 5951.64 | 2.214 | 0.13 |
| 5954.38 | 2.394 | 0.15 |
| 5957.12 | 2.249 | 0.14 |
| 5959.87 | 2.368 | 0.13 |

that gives 3.6 Angstrom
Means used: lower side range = 2.4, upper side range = 2.18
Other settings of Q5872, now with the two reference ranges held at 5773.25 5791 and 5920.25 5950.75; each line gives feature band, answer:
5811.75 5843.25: -2.39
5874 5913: 4.08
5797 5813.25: -1.31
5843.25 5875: 0.24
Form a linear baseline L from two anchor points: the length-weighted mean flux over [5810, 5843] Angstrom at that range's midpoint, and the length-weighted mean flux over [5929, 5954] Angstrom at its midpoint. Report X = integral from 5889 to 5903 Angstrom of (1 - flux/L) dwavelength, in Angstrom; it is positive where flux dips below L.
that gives 2.72 Angstrom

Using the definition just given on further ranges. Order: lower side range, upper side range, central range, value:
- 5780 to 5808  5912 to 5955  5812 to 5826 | -0.8 Angstrom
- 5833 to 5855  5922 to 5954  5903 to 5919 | 0.6 Angstrom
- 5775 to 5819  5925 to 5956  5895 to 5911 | 1.6 Angstrom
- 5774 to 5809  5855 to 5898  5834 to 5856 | -2.2 Angstrom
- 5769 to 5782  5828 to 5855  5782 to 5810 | -1.5 Angstrom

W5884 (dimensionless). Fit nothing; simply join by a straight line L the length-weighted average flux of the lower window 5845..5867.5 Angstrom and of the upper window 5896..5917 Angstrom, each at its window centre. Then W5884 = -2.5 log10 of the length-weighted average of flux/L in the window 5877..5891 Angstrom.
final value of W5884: 0.118 mag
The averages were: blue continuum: 2.21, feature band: 1.93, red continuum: 2.11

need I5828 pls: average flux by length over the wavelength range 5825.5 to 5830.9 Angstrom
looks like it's 2.29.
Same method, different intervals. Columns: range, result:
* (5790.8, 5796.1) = 2.39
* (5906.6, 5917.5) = 2.2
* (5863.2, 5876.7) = 2.19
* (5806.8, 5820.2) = 2.43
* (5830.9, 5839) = 2.34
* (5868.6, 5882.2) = 2.19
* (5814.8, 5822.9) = 2.47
